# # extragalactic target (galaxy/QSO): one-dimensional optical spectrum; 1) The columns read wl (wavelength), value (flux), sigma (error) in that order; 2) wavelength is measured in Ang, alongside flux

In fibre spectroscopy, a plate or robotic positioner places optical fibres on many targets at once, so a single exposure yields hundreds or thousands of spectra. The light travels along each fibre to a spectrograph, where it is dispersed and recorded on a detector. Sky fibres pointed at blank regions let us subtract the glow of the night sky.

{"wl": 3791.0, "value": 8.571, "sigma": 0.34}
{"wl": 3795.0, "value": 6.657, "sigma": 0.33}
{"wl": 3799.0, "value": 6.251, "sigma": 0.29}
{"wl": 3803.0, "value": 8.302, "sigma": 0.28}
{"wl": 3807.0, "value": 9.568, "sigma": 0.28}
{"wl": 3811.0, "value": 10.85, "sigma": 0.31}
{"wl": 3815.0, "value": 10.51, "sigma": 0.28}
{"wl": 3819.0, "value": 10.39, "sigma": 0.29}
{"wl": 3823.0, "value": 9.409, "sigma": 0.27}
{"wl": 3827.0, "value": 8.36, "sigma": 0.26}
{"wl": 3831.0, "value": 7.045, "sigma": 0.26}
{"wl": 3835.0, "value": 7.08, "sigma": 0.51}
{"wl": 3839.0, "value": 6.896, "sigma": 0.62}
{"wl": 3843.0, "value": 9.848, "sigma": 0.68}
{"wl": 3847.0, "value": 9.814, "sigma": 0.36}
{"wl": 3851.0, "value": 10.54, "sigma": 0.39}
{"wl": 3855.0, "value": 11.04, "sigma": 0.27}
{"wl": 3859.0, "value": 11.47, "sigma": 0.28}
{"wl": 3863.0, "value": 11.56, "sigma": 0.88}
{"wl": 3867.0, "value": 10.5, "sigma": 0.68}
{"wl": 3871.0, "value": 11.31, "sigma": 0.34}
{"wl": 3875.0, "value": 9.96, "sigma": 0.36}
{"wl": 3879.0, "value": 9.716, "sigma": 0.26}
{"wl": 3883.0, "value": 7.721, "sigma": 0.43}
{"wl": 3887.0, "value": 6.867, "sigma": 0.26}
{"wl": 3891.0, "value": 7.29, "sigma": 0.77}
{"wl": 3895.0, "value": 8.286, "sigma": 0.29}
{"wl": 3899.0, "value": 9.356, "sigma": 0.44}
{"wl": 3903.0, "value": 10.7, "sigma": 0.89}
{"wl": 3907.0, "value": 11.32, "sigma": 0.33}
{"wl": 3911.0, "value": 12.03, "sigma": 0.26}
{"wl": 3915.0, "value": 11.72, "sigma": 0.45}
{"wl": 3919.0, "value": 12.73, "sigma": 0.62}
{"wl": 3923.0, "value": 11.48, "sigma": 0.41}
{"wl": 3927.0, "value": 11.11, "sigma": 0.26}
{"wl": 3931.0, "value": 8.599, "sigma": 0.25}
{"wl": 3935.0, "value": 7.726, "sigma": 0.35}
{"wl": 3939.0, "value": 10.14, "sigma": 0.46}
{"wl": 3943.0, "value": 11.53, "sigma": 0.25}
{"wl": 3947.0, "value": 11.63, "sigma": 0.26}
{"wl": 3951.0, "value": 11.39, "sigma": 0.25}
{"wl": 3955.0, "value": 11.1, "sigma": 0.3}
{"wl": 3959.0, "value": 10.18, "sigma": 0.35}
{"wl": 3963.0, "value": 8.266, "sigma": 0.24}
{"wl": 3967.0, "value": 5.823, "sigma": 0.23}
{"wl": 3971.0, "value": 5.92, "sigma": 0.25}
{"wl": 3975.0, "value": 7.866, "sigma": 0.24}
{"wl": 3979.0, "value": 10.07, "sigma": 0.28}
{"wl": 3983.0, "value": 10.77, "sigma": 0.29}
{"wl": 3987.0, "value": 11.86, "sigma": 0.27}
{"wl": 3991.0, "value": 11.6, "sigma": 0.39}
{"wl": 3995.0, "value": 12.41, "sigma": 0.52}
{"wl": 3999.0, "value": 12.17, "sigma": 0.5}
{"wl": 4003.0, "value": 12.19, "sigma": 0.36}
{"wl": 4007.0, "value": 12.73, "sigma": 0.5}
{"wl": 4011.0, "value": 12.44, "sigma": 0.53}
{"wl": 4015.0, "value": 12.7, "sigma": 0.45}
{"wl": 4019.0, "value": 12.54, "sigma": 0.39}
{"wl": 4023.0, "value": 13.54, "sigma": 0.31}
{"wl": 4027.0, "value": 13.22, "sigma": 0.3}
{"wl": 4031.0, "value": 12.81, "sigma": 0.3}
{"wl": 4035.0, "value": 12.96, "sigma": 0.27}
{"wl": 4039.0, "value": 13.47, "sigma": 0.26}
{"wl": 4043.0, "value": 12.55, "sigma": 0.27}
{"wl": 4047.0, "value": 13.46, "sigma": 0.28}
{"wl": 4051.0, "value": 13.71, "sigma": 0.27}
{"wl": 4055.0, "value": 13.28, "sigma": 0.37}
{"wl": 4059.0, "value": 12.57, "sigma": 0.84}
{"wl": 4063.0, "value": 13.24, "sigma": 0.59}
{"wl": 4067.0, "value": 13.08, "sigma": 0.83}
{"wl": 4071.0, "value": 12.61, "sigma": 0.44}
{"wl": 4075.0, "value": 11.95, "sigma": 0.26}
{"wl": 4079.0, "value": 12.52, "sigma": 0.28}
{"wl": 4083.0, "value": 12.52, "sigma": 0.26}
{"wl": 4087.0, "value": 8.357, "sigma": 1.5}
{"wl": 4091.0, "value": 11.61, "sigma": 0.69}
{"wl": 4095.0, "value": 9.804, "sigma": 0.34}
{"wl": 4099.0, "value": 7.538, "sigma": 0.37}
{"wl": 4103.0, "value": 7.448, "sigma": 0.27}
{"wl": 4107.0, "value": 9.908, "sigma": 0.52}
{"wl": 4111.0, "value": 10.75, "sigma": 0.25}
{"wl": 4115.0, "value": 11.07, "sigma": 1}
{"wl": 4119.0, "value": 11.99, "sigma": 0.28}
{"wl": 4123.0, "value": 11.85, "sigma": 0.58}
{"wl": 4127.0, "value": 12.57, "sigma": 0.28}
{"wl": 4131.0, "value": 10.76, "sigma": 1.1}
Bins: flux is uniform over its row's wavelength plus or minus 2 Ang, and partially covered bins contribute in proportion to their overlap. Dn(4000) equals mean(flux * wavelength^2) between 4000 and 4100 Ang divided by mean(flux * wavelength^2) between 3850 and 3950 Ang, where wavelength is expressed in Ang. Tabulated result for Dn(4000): 1.3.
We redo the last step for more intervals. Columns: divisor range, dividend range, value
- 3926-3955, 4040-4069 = 1.35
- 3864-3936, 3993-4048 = 1.36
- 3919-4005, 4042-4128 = 1.20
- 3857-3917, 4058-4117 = 1.21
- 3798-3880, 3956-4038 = 1.26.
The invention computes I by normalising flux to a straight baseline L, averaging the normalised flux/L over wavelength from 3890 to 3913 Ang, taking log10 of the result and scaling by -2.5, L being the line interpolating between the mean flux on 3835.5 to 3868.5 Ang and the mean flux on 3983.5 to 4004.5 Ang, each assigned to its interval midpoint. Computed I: 0.08 mag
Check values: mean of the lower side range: 10.1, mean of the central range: 9.94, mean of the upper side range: 12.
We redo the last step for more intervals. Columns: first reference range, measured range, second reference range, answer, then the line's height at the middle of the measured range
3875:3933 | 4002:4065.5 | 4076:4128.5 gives -0.24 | 10.4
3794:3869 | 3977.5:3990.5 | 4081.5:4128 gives -0.11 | 9.91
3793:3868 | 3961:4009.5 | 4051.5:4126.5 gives 0.04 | 10.5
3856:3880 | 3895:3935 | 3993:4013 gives 0.06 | 11.4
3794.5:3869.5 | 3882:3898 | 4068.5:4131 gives 0.25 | 9.66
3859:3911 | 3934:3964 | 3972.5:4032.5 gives 0.05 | 10.9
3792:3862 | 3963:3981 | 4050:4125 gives 0.35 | 10.3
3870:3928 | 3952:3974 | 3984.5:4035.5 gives 0.34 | 11.5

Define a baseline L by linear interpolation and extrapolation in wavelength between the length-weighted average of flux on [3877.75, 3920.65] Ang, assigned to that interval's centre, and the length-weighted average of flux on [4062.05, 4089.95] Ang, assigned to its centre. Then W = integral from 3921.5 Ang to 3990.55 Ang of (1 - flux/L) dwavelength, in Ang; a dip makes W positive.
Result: 4.7 Ang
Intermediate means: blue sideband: 9.77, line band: 9.76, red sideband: 12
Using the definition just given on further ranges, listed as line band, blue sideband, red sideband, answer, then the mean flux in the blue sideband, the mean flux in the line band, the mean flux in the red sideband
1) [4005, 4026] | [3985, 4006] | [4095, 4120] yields -2.10 Ang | 12.1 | 12.8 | 9.7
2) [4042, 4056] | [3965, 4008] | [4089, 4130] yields -3.97 Ang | 10.3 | 13.3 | 10.5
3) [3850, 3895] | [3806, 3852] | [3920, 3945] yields -0.74 Ang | 9.16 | 9.73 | 10.2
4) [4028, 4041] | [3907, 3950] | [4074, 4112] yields -3.30 Ang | 10.9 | 13.1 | 10.2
